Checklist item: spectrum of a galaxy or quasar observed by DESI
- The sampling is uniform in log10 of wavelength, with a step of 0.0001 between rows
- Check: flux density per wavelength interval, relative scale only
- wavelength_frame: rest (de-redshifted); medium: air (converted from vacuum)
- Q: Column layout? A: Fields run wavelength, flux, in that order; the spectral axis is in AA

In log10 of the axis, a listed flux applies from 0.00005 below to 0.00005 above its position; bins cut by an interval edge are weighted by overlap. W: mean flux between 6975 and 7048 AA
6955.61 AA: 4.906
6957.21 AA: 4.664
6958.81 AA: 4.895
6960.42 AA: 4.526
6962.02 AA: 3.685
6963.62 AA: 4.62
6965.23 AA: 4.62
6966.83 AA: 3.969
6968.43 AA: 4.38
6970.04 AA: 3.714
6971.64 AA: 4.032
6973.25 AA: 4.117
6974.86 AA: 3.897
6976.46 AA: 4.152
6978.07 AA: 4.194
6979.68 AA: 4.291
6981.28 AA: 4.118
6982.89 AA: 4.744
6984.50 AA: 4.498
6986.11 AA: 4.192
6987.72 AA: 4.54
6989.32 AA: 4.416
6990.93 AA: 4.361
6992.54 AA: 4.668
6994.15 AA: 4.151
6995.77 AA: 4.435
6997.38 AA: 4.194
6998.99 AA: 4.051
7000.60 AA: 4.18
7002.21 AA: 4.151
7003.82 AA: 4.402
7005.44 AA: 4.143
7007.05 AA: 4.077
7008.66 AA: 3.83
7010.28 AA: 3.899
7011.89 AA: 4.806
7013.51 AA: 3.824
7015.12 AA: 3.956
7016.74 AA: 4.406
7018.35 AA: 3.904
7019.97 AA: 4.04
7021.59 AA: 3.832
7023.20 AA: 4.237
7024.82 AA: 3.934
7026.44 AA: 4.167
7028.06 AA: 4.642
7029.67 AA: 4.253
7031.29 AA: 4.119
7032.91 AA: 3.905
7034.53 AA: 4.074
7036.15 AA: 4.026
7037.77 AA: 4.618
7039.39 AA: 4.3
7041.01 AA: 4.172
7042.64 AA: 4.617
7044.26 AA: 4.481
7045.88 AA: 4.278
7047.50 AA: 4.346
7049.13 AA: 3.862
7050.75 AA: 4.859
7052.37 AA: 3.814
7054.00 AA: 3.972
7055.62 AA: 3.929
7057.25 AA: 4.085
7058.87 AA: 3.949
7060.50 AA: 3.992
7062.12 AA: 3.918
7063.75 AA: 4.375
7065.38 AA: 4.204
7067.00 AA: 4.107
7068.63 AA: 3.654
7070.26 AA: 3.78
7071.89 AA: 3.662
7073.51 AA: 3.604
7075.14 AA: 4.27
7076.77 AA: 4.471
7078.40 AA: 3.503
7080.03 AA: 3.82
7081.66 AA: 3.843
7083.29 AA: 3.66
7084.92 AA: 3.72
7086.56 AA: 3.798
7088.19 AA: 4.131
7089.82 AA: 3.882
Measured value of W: 4.23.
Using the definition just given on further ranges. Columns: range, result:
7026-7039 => 4.23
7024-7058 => 4.21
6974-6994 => 4.33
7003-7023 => 4.1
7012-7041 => 4.15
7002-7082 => 4.1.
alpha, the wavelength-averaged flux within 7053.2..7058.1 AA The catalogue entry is 4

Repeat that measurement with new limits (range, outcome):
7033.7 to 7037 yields 4.06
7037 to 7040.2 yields 4.46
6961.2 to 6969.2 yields 4.26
